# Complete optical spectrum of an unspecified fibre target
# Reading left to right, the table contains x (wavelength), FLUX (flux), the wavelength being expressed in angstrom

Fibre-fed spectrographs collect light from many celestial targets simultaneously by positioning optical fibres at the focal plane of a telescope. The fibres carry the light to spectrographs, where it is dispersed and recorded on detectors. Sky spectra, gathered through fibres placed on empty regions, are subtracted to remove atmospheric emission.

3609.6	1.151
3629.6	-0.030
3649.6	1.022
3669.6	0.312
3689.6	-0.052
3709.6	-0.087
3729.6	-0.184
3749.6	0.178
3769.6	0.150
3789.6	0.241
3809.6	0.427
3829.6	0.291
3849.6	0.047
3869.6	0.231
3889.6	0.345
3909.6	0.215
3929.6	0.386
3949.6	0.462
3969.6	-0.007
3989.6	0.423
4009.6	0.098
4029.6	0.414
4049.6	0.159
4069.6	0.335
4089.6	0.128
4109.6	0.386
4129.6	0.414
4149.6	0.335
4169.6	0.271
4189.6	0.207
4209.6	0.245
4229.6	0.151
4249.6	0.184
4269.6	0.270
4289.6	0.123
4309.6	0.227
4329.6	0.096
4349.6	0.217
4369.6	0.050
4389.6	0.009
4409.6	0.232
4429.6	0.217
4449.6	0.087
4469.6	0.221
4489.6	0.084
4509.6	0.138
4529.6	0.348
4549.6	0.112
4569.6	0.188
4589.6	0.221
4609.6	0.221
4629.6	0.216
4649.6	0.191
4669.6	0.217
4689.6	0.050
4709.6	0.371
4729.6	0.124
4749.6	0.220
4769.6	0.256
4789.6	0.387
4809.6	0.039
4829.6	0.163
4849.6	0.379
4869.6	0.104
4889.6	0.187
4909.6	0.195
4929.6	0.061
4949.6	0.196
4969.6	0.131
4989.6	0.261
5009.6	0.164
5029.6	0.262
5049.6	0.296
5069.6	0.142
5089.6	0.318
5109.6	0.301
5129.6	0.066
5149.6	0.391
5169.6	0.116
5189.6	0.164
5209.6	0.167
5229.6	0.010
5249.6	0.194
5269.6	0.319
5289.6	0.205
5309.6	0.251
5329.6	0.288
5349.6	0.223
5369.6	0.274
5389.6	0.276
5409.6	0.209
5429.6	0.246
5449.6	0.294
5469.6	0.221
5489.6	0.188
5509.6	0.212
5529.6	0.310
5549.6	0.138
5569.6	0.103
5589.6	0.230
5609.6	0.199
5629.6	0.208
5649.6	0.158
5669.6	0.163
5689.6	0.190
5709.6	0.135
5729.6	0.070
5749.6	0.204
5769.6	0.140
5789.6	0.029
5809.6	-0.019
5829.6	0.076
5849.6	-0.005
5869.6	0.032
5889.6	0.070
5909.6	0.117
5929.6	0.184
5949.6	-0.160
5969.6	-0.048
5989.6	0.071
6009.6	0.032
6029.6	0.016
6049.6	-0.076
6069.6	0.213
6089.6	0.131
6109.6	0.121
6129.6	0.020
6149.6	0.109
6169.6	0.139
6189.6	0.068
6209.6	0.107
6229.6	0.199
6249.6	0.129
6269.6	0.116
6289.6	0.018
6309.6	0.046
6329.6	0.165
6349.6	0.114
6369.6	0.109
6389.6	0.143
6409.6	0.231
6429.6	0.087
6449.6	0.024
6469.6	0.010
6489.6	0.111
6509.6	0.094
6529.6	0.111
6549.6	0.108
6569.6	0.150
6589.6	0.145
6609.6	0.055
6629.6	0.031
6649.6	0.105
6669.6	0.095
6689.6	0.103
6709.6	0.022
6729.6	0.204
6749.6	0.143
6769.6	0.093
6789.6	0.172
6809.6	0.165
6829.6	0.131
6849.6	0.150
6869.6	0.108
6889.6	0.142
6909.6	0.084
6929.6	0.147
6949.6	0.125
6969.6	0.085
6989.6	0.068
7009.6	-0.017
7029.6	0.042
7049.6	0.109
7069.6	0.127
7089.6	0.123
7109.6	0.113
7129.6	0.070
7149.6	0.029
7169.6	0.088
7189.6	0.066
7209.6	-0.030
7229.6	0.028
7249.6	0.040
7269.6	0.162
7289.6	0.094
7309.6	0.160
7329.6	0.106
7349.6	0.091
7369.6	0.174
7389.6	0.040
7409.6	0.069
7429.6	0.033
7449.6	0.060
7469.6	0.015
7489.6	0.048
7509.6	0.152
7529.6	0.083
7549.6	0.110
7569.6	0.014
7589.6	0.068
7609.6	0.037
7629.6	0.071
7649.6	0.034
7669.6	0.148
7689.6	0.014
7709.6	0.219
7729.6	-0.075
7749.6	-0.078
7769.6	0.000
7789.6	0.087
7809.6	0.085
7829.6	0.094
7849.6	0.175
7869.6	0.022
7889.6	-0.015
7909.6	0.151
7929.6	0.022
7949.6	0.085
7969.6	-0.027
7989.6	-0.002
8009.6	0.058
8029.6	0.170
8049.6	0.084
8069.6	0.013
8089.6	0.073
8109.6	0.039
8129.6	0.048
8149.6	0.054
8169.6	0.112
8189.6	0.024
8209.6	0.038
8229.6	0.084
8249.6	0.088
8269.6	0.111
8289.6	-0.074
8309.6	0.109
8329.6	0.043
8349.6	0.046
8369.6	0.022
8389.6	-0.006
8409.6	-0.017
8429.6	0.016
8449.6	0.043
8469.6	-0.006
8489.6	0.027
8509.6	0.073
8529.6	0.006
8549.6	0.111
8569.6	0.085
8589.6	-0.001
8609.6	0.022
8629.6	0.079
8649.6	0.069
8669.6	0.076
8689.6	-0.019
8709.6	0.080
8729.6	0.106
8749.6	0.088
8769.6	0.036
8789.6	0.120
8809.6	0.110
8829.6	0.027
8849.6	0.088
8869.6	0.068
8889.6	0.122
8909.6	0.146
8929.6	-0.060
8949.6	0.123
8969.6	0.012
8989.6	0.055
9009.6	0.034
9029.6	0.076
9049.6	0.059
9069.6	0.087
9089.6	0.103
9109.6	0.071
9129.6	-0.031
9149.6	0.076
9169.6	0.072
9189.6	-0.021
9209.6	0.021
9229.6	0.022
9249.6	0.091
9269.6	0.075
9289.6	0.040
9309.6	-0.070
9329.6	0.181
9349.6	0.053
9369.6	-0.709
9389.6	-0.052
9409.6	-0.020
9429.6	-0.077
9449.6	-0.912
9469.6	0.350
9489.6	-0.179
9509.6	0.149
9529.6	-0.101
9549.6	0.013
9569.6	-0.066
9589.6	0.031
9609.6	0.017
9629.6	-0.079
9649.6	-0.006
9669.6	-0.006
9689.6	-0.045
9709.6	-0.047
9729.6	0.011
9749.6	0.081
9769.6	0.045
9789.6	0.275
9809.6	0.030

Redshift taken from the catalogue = 1.54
